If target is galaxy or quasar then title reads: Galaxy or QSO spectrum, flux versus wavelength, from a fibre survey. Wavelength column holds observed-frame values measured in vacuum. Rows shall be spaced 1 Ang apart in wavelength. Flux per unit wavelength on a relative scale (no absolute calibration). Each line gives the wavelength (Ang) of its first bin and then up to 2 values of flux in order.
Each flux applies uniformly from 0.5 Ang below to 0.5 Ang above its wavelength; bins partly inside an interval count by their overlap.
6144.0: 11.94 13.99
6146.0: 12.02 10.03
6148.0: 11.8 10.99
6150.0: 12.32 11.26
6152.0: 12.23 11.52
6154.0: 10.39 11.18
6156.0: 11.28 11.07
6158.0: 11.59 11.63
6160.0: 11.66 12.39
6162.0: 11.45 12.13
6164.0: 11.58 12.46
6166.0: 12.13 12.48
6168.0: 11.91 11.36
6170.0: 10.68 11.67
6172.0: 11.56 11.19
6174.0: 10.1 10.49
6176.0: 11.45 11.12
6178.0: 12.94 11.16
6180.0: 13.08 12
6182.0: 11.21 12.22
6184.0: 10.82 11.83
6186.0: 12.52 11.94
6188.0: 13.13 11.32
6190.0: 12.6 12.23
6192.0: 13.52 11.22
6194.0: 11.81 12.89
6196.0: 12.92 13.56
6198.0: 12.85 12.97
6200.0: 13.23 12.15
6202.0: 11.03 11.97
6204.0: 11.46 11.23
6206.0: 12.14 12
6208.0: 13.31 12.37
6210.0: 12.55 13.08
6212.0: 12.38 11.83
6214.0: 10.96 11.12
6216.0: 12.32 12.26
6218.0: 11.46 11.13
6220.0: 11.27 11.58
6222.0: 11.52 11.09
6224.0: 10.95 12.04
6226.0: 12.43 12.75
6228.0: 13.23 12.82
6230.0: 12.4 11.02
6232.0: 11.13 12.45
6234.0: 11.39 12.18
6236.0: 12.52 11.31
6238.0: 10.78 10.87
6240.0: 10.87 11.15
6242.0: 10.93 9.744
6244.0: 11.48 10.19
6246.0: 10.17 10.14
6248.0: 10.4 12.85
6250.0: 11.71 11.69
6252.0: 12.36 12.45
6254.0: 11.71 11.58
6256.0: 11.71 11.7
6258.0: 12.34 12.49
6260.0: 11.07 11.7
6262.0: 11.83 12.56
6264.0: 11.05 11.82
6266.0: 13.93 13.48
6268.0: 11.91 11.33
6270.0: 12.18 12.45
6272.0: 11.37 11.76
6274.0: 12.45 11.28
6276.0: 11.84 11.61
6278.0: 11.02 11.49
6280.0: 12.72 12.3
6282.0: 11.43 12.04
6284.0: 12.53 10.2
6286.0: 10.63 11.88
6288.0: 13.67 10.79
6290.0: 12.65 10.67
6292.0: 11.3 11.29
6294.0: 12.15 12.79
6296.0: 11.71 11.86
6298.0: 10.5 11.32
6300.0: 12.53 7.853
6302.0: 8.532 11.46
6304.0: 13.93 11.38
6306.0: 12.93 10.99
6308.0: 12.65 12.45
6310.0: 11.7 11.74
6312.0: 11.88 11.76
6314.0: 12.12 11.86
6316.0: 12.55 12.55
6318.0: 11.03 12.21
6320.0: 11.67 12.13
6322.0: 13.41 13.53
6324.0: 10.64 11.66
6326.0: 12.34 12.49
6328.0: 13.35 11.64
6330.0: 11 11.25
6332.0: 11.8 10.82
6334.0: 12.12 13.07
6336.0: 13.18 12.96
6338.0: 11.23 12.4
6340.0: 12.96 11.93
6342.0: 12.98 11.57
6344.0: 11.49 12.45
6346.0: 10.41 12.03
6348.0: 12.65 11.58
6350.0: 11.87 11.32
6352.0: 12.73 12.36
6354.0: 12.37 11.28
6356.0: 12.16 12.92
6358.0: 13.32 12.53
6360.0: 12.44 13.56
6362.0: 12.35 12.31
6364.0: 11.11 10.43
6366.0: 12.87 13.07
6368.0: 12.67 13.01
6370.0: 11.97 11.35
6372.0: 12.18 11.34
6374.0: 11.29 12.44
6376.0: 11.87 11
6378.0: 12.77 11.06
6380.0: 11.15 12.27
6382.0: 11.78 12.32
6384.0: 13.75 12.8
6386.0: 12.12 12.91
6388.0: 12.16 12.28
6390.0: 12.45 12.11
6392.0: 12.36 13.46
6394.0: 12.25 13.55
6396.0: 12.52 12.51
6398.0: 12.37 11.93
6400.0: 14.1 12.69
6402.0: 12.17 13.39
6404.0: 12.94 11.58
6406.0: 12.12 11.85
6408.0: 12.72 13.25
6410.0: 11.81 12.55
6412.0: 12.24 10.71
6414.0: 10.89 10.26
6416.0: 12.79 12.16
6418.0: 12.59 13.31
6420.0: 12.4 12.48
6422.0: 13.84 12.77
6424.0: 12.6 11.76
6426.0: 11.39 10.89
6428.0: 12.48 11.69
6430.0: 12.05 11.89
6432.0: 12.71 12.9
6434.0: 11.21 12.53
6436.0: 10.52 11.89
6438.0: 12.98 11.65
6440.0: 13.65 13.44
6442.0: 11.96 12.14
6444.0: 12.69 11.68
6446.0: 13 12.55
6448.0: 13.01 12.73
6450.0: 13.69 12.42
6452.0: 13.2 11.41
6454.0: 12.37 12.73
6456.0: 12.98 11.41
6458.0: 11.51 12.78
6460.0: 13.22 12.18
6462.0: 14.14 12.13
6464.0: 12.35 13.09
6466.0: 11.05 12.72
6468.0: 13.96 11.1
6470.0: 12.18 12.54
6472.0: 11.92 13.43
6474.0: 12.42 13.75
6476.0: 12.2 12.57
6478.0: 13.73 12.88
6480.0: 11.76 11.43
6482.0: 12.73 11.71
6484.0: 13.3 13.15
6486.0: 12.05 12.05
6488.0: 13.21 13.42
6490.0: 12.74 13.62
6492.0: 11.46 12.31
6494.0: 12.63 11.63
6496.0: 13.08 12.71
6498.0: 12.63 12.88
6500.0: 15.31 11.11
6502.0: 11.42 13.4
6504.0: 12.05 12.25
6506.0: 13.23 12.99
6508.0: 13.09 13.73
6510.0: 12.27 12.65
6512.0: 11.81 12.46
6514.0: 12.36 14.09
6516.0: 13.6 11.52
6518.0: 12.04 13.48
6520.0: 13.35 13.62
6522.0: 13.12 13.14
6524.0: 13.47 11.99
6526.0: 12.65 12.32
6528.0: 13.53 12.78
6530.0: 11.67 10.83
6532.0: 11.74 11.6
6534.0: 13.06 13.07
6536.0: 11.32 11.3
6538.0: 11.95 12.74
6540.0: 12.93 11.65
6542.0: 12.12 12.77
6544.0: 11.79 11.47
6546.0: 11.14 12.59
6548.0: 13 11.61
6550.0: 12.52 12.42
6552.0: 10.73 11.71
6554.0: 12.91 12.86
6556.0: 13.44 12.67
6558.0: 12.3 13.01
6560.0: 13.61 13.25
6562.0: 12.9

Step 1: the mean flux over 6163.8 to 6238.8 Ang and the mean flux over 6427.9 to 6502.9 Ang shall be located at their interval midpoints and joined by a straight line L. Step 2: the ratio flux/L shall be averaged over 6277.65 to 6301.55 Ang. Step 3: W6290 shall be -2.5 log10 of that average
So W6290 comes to 0.05 mag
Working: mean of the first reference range 11.9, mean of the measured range 11.6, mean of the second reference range 12.5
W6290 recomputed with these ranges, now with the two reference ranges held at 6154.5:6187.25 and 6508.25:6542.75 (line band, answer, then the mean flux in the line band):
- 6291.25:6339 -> 0.01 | 11.9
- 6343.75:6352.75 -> 0.02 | 11.9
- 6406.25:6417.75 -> 0.03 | 11.9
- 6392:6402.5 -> -0.05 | 12.7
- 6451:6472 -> -0.01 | 12.4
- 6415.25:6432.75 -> 0.00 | 12.3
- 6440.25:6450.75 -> -0.03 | 12.7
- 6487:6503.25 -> -0.02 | 12.7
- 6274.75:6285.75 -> 0.02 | 11.7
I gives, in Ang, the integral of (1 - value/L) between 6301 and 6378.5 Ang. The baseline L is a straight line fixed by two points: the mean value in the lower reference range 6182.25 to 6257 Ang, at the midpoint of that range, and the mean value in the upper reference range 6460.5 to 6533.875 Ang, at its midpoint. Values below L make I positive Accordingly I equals 0.9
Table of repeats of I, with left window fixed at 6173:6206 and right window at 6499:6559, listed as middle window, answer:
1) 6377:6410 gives -0.4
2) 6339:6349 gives 0.2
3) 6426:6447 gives 0.3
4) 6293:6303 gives 0.9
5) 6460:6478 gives -0.3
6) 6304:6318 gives 0.1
